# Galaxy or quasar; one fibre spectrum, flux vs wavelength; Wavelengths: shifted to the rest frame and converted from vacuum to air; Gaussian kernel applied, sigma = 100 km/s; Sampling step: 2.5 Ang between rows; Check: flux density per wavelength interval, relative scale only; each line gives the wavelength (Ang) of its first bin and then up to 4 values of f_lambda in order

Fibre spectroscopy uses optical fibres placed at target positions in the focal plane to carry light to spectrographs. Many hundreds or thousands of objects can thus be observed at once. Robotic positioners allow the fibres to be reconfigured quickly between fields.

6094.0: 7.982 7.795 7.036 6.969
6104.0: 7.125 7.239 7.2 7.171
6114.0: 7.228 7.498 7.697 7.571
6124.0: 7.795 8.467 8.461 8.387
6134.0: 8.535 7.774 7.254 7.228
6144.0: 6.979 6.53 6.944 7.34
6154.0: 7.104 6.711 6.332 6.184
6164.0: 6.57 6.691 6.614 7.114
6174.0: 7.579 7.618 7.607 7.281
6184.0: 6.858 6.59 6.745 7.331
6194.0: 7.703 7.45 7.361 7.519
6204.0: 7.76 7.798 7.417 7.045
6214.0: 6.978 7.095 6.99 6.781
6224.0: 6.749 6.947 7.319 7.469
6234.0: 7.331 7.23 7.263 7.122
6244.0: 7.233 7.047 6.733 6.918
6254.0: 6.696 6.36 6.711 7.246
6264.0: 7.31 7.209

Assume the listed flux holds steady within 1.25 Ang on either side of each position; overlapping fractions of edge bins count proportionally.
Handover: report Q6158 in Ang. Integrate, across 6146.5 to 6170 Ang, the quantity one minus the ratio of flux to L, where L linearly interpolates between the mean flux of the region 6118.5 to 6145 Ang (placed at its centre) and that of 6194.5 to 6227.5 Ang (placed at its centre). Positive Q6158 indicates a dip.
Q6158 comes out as 2.9 Ang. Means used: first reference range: 7.84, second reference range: 7.24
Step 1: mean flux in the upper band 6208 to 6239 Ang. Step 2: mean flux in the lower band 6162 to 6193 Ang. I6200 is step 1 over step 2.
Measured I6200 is 1.01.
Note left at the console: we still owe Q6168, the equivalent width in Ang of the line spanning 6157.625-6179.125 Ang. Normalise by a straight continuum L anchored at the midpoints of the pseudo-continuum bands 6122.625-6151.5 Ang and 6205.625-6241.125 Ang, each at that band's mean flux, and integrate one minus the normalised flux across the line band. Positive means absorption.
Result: 1.7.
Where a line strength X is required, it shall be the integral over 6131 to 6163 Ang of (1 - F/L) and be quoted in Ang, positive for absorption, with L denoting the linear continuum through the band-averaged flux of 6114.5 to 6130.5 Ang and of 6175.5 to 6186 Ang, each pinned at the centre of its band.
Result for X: 2.1 Ang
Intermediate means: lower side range 7.89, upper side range 7.28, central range 7.14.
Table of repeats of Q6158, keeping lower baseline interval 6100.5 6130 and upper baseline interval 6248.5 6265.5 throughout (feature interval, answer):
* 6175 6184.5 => -0.2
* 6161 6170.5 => 1.0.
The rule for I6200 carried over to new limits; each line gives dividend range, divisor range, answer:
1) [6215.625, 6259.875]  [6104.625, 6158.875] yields 0.94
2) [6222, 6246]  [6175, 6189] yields 1.00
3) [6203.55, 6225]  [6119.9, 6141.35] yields 0.90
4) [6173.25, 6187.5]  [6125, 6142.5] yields 0.90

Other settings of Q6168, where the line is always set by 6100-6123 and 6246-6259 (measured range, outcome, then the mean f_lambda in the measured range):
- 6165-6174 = 0.2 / 6.91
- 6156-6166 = 0.9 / 6.45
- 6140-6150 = 0.3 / 6.93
